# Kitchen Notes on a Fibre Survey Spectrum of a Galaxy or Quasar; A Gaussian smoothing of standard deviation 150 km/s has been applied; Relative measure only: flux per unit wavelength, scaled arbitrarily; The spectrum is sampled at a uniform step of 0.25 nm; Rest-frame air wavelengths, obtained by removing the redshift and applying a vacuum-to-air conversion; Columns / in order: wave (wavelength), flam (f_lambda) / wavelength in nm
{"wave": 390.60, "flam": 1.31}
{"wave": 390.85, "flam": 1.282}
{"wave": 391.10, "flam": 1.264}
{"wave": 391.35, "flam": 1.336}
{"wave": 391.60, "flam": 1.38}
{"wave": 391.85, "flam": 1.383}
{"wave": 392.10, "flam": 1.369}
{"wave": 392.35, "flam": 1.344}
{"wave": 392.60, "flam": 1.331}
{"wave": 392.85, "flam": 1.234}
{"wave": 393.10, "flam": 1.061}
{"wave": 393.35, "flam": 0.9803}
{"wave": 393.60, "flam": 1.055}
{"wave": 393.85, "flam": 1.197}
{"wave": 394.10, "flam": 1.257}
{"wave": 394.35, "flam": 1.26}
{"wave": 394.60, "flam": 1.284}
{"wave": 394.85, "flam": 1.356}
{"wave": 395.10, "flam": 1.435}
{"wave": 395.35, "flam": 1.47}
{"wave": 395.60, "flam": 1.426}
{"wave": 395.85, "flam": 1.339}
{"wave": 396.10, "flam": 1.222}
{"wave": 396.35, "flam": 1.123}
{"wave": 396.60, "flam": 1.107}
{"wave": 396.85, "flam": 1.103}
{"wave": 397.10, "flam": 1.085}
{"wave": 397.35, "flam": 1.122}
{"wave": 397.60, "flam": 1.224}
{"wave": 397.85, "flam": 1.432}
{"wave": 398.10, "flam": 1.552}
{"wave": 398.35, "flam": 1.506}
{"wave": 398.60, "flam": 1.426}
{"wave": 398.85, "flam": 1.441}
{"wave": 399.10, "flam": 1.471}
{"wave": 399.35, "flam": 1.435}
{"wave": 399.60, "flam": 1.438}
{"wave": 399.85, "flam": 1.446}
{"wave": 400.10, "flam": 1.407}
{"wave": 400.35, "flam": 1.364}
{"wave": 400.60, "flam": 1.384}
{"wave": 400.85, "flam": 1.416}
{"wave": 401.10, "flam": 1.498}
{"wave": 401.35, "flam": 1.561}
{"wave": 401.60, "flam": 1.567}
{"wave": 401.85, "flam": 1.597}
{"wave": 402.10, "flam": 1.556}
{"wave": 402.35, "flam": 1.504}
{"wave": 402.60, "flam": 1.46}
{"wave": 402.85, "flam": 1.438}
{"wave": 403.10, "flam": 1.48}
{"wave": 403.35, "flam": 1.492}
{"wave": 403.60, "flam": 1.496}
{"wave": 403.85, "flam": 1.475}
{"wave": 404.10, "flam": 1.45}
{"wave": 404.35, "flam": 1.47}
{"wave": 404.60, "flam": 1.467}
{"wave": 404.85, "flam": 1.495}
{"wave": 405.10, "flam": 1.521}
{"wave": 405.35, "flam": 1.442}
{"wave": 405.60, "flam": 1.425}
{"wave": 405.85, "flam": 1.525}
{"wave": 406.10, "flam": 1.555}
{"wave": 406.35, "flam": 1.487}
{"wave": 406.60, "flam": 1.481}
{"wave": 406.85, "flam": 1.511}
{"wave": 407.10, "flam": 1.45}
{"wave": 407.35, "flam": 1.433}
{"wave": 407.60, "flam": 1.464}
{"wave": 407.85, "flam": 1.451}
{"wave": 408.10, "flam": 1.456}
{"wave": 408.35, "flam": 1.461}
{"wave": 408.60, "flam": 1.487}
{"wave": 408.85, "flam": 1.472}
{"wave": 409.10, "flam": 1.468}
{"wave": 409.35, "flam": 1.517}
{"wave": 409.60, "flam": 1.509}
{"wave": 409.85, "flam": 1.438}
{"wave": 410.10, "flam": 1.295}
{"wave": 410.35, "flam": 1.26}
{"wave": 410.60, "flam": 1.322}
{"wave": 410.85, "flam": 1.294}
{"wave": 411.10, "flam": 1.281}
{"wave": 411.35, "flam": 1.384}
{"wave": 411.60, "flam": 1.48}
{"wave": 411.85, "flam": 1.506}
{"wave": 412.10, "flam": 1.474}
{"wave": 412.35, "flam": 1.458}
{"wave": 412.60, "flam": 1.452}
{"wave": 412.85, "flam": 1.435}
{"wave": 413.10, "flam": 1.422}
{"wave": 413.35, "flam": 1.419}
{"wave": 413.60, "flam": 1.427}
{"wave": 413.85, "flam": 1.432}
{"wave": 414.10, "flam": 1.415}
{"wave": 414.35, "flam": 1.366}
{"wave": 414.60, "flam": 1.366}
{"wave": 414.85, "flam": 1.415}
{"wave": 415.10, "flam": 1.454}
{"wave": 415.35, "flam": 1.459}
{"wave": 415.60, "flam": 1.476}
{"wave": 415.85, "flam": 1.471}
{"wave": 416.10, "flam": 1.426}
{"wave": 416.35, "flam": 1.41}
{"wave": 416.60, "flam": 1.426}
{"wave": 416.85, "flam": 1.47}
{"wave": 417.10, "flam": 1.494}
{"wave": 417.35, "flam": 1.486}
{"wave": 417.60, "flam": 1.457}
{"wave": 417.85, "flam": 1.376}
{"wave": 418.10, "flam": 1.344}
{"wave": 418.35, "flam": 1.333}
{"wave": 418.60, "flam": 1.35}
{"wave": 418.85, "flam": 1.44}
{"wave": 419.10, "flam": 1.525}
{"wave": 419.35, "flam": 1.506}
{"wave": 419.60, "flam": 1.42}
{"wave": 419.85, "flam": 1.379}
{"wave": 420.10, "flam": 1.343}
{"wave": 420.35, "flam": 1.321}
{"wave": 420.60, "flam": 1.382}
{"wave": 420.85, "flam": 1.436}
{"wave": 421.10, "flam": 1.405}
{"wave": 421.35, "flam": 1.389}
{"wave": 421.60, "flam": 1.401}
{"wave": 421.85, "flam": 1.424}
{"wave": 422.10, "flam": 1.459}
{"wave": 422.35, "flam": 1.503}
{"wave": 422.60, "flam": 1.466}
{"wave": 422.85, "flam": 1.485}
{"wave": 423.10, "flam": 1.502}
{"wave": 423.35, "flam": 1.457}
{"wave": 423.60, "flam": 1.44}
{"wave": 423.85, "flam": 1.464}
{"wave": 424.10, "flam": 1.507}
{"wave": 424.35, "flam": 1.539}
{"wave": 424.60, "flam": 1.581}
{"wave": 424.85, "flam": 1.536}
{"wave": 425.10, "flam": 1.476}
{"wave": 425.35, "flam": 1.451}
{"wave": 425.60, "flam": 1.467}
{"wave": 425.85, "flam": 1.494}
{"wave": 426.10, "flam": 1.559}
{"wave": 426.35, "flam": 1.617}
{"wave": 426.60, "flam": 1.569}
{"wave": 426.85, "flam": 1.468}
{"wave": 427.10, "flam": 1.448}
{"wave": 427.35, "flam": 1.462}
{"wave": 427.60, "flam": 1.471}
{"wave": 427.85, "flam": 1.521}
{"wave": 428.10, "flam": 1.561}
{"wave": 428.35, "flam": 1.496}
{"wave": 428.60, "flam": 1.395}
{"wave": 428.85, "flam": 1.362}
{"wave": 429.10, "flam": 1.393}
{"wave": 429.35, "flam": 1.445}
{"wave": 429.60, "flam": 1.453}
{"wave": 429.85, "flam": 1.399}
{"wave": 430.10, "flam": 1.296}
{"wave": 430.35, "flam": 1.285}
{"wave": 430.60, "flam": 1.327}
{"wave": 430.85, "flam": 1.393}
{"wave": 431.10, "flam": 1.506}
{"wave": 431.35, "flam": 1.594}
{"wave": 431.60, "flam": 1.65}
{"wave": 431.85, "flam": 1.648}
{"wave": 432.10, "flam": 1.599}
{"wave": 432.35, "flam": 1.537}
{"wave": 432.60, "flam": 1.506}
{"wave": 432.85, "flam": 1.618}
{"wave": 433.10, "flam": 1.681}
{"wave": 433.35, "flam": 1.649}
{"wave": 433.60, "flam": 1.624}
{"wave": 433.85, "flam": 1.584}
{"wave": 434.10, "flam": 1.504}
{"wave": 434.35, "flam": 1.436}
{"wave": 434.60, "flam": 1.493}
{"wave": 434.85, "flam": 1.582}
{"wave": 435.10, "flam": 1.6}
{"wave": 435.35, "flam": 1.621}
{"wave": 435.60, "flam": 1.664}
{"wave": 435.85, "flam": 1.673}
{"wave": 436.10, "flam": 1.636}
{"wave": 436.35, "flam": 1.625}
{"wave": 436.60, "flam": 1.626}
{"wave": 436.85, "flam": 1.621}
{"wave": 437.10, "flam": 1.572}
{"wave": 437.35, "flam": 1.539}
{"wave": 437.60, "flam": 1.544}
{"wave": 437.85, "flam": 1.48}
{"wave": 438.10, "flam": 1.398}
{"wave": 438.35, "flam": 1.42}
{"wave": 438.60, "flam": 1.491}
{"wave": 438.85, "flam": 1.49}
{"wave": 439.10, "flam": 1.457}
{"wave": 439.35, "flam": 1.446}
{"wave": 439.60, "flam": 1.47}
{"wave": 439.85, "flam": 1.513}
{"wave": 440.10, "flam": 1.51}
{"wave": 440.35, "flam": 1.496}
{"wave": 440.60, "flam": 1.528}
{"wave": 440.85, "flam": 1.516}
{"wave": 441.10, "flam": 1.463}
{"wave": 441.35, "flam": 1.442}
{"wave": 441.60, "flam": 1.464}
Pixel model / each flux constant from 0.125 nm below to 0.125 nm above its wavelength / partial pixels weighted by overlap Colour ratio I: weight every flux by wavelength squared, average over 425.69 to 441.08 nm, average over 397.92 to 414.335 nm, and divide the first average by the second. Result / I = 1.2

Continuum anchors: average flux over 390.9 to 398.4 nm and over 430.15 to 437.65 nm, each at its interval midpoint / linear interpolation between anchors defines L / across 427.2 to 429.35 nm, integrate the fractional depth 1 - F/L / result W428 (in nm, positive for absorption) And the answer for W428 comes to 0.090 nm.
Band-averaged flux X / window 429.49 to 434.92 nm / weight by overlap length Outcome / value 1.52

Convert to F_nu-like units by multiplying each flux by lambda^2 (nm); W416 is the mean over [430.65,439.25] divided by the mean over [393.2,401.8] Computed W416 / 1.39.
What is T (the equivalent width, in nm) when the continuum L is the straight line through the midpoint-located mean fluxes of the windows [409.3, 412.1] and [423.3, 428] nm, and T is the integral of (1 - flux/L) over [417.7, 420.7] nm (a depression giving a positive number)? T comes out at 0.12 nm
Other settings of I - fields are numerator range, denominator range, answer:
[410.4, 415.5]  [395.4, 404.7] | 1.07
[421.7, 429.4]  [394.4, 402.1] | 1.23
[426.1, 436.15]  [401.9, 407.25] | 1.16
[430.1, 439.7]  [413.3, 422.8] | 1.17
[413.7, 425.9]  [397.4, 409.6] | 1.06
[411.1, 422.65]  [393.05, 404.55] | 1.14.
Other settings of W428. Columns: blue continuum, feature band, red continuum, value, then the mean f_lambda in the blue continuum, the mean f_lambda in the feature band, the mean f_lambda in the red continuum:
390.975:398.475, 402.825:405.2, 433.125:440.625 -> -0.26 nm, 1.27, 1.48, 1.55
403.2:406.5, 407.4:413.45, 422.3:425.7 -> 0.25 nm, 1.48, 1.43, 1.49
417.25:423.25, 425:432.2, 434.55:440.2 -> 0.03 nm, 1.42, 1.48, 1.54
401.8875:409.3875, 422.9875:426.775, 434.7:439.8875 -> 0.03 nm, 1.48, 1.51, 1.55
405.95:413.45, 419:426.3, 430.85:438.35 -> 0.23 nm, 1.44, 1.46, 1.57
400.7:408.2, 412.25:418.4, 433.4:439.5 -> 0.32 nm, 1.49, 1.43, 1.55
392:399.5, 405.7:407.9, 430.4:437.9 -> -0.19 nm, 1.29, 1.48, 1.57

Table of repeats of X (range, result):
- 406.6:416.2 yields 1.43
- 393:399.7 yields 1.29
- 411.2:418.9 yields 1.43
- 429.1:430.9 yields 1.37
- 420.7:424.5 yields 1.46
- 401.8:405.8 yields 1.48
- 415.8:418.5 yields 1.42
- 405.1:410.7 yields 1.45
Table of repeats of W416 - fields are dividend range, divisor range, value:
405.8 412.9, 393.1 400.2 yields 1.18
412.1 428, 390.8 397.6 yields 1.32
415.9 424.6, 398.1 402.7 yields 1.07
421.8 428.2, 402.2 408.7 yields 1.11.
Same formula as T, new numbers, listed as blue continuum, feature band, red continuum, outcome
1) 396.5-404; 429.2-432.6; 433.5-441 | 0.101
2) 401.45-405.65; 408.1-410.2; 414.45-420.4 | 0.010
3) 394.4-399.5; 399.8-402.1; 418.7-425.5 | -0.220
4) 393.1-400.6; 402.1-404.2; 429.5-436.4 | -0.206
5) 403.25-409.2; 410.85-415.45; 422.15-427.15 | 0.201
